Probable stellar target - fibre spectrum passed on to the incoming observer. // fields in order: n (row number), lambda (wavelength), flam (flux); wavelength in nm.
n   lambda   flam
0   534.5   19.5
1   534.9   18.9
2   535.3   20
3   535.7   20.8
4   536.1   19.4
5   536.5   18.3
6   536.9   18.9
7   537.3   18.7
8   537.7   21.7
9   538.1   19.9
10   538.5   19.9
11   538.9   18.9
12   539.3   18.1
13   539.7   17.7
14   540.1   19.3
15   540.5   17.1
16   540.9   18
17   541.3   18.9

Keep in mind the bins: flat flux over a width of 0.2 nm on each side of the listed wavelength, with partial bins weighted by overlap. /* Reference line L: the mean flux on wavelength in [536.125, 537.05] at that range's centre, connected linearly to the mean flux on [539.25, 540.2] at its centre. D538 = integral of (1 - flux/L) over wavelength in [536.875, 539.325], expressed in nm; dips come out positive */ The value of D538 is -0.138 nm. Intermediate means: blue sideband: 18.7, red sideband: 18.3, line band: 19.6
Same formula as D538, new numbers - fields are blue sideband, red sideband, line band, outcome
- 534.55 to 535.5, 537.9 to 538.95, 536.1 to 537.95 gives 0.02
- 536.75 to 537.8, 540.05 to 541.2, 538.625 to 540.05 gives 0.02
